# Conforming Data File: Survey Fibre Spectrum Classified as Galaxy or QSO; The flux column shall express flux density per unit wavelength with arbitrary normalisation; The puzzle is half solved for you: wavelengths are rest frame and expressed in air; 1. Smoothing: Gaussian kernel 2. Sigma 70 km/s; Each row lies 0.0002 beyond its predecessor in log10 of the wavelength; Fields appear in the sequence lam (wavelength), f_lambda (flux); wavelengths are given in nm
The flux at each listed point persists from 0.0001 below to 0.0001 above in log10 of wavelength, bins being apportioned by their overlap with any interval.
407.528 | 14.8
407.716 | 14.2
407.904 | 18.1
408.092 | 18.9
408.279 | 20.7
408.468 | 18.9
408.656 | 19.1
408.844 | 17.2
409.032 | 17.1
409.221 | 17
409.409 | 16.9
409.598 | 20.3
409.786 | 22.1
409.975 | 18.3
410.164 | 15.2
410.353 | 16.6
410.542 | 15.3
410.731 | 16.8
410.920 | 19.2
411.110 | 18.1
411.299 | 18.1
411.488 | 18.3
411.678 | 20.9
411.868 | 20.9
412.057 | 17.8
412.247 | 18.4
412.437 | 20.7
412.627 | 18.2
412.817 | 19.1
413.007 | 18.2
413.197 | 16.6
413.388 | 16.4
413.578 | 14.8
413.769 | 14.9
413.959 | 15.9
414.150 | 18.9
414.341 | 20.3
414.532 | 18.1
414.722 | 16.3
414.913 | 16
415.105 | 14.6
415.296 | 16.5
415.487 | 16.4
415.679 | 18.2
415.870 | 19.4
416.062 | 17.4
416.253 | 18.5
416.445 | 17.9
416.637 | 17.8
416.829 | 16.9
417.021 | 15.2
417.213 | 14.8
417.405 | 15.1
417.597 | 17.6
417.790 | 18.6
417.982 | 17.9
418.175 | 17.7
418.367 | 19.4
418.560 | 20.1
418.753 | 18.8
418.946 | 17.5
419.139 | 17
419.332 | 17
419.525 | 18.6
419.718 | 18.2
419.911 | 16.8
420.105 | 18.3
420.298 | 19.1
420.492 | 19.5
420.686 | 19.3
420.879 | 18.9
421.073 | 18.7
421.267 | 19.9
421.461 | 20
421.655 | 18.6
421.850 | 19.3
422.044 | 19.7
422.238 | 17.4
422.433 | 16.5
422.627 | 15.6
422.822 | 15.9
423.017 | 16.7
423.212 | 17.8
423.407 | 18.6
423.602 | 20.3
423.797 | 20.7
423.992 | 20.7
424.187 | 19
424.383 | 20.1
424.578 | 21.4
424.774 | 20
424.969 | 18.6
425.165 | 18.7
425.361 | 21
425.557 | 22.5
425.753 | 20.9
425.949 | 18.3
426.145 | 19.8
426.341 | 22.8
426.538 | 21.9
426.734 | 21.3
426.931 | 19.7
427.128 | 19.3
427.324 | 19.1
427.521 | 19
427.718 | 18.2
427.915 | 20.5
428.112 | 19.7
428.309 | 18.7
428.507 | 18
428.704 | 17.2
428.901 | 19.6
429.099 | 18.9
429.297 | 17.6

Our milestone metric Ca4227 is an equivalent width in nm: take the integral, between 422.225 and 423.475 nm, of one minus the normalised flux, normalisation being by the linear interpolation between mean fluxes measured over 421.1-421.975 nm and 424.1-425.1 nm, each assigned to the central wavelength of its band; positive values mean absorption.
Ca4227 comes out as 0.17 nm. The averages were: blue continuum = 19.4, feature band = 16.8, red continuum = 19.8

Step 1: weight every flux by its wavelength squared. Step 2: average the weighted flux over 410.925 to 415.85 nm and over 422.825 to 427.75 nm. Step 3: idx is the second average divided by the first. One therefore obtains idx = 1.18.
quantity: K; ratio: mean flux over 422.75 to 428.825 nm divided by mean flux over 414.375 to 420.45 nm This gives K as 1.1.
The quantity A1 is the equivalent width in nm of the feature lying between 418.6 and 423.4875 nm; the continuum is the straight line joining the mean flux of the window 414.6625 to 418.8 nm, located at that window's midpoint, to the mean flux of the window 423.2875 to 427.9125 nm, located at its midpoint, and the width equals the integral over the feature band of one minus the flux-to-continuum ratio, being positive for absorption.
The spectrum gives 0.12 nm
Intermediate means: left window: 17.3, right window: 20.1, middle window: 18.2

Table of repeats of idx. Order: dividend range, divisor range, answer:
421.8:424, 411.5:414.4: 1.05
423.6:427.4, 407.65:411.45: 1.22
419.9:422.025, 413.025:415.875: 1.17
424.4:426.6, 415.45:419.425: 1.21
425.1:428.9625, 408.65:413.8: 1.19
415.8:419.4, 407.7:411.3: 1.02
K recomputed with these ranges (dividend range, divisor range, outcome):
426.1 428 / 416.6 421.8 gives 1.12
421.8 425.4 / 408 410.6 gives 1.04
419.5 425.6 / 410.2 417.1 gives 1.08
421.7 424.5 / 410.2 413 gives 1.00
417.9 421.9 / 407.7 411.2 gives 1.03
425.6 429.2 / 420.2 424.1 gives 1.05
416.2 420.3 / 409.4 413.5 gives 0.96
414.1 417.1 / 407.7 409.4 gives 0.96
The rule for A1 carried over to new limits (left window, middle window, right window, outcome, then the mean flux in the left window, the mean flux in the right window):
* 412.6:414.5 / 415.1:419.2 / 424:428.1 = 0.144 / 17.3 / 20.1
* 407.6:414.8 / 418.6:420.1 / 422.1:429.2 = 0.071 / 18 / 19.3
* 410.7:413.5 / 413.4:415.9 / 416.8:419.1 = 0.166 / 18.5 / 17.5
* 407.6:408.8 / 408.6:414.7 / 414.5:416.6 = -0.079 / 18.2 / 17.2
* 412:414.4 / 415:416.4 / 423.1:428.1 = 0.065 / 17.7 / 20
